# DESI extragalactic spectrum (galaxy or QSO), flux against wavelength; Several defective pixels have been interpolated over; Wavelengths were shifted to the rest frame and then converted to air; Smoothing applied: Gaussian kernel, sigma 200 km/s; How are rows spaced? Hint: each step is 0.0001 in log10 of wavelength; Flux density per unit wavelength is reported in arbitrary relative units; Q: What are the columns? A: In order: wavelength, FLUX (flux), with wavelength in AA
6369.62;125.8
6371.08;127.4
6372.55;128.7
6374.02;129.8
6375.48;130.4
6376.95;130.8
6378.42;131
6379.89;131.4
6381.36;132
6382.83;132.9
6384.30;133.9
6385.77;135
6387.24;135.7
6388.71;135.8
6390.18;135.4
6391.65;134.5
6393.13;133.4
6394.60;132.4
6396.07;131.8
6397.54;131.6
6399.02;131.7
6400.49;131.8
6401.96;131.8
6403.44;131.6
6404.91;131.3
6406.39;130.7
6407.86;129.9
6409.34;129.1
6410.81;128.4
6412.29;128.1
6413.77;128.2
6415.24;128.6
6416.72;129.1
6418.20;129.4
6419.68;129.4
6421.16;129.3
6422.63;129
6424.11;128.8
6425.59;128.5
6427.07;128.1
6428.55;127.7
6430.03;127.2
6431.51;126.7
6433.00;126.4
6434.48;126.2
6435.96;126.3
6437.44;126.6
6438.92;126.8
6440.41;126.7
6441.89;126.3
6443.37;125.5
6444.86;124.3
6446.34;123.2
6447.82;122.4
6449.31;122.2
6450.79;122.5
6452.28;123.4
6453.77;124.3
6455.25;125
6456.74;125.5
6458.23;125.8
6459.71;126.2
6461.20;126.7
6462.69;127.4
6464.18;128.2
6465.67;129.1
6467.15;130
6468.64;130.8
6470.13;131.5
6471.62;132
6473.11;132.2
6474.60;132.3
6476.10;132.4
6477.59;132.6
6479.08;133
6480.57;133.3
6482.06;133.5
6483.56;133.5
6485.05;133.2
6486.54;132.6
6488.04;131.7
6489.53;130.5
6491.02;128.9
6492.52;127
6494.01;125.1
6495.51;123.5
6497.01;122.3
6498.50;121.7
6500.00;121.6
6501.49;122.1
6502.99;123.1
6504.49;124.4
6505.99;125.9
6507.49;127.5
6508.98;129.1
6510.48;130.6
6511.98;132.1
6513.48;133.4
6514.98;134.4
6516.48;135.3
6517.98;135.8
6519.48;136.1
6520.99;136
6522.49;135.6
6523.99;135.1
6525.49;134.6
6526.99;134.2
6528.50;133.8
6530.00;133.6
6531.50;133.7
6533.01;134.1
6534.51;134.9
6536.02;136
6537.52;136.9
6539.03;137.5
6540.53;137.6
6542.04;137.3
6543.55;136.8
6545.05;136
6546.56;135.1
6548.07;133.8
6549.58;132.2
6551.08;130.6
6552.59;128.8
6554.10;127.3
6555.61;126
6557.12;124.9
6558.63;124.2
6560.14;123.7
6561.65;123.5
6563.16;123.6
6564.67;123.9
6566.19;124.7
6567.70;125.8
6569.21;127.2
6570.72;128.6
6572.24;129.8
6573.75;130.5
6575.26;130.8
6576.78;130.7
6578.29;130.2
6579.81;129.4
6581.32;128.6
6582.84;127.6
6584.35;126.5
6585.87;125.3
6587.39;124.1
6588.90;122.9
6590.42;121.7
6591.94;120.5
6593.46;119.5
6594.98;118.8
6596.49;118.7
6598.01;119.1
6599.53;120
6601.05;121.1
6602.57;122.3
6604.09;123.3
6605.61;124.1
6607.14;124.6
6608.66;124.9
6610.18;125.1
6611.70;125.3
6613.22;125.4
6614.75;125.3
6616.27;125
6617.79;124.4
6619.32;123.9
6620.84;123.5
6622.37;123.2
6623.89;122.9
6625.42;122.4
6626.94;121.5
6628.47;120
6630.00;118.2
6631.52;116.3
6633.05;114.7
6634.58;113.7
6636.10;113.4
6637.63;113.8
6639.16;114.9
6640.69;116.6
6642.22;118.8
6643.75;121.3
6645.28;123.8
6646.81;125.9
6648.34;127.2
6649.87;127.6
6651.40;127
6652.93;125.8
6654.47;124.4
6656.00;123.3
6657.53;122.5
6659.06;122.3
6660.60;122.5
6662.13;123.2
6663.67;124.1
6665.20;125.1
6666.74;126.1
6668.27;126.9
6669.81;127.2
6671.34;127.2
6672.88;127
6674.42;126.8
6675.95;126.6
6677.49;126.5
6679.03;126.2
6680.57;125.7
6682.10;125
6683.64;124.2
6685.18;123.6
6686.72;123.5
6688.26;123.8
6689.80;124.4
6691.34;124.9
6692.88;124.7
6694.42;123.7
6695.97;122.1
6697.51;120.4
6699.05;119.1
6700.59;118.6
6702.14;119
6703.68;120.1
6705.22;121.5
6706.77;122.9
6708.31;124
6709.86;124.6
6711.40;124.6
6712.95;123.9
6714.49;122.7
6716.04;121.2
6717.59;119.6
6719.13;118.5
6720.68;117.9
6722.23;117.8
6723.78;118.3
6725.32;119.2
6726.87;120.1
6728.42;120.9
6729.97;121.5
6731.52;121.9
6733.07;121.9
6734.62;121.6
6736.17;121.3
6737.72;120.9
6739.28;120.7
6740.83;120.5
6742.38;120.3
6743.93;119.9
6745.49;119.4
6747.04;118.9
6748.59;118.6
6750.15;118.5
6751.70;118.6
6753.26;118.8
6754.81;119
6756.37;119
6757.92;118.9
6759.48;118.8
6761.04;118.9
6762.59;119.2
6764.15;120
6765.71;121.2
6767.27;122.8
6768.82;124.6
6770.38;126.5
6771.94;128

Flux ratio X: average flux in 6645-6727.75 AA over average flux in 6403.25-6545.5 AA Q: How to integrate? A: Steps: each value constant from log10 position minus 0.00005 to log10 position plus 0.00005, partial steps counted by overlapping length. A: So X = 1.0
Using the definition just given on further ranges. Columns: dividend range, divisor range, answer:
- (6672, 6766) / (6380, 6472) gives 0.94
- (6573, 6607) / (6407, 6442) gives 0.97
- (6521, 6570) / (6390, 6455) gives 1.02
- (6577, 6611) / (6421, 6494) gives 0.96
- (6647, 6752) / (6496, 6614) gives 0.96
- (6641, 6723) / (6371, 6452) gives 0.95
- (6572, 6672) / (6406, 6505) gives 0.96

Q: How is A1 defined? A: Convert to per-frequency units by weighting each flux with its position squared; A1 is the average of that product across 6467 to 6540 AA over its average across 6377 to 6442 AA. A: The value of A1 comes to 1.0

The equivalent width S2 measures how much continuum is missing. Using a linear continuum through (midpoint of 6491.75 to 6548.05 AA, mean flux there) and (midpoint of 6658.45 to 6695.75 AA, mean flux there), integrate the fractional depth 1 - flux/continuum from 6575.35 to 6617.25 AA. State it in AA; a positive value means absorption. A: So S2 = 1.4 AA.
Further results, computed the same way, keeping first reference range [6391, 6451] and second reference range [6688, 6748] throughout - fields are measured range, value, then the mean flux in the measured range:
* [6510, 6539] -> -2.0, 135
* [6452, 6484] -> -0.6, 130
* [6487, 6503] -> 0.1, 125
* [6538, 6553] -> -1.1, 135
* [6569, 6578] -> -0.4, 130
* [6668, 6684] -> -0.5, 126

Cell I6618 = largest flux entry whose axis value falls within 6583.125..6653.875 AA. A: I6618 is 127.6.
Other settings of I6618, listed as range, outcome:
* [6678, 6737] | 126.2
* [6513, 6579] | 137.6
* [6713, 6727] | 122.7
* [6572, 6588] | 130.8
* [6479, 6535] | 136.1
